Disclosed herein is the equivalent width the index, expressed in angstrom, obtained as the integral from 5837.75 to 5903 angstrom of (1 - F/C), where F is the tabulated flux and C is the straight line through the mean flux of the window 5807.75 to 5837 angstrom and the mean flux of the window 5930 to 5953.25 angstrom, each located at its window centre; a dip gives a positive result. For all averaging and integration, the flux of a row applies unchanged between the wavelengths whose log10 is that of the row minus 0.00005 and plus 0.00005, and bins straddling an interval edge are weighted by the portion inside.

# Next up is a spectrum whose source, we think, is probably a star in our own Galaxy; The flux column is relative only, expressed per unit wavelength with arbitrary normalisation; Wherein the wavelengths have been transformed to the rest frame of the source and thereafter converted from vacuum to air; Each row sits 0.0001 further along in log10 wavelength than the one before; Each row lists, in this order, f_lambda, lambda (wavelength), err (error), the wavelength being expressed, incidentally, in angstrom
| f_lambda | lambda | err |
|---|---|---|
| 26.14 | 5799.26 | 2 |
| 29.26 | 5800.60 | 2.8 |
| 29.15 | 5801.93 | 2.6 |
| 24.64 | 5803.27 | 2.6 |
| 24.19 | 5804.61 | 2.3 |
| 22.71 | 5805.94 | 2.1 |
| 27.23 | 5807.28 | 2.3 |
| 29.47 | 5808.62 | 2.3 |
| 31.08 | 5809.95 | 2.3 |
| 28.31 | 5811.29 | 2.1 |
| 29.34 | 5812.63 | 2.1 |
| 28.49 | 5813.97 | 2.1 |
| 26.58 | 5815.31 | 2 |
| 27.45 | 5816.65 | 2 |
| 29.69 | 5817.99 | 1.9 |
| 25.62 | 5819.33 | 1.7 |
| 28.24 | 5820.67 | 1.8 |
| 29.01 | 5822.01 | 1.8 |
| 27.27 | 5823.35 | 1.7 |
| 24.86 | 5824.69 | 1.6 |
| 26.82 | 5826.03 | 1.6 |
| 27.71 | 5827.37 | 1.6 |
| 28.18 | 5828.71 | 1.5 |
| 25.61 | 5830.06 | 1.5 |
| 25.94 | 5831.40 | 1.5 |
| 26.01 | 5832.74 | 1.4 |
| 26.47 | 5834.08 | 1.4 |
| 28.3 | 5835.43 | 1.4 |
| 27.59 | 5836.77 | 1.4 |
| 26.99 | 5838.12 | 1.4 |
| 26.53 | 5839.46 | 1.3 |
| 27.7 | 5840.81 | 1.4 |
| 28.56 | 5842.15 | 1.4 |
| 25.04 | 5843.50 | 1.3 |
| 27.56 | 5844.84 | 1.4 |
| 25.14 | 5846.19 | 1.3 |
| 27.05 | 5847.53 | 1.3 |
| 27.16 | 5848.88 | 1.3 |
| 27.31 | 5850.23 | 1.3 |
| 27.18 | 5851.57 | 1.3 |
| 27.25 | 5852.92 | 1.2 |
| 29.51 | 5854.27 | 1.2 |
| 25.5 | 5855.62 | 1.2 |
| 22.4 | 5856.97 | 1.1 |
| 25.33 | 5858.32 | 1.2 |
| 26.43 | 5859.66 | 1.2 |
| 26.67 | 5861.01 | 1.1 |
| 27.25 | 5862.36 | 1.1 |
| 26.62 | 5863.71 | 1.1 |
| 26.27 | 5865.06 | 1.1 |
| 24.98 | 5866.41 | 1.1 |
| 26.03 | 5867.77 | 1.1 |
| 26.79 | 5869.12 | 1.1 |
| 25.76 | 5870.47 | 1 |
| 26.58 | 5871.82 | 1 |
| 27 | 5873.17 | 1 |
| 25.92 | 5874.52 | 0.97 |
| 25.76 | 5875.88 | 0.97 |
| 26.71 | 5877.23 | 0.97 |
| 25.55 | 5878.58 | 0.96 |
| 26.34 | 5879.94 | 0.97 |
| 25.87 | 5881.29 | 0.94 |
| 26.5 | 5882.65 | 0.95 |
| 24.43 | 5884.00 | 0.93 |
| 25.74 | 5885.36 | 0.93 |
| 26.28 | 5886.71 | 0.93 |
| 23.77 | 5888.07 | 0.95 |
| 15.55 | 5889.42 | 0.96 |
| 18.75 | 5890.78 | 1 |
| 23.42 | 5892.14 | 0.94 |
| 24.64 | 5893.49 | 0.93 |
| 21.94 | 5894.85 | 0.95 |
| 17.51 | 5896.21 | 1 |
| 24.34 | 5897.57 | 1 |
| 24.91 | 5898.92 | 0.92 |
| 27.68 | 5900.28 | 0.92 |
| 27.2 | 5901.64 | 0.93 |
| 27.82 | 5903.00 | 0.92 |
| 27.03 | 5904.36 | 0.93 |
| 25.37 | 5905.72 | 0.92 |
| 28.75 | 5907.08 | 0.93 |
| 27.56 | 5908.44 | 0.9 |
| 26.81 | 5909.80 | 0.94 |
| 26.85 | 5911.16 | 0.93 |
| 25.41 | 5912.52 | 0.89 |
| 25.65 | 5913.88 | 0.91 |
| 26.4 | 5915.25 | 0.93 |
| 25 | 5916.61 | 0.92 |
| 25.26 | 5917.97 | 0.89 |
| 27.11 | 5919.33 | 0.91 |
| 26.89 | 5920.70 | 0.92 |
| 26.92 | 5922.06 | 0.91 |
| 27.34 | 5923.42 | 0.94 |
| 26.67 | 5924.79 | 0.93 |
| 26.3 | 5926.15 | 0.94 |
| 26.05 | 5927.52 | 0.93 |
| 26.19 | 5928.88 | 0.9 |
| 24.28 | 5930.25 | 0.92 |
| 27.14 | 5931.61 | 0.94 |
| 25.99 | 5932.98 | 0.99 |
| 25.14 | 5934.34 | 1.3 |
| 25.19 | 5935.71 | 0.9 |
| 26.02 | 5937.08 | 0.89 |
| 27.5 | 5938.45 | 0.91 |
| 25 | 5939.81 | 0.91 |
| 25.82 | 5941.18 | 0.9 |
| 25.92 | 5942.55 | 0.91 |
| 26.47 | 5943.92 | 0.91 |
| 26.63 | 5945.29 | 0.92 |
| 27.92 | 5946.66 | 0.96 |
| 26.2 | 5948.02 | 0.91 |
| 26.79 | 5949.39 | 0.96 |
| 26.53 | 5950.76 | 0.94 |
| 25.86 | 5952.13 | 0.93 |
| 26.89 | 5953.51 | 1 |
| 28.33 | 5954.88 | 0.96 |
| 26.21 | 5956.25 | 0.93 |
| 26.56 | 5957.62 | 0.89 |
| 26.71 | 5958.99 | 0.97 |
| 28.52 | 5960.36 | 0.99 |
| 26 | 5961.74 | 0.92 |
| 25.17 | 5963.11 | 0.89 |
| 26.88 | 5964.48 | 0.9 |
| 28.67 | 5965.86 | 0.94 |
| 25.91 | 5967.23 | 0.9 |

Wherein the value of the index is 3.7 angstrom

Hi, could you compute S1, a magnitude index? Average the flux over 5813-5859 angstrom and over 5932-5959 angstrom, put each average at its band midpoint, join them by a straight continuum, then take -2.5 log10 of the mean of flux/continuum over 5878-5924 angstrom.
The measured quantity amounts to 0.06 mag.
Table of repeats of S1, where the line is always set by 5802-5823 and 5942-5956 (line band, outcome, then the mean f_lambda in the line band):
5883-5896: 0.19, 22.6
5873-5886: 0.05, 25.9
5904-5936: 0.02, 26.3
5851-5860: 0.04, 26.2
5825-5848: 0.02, 26.9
